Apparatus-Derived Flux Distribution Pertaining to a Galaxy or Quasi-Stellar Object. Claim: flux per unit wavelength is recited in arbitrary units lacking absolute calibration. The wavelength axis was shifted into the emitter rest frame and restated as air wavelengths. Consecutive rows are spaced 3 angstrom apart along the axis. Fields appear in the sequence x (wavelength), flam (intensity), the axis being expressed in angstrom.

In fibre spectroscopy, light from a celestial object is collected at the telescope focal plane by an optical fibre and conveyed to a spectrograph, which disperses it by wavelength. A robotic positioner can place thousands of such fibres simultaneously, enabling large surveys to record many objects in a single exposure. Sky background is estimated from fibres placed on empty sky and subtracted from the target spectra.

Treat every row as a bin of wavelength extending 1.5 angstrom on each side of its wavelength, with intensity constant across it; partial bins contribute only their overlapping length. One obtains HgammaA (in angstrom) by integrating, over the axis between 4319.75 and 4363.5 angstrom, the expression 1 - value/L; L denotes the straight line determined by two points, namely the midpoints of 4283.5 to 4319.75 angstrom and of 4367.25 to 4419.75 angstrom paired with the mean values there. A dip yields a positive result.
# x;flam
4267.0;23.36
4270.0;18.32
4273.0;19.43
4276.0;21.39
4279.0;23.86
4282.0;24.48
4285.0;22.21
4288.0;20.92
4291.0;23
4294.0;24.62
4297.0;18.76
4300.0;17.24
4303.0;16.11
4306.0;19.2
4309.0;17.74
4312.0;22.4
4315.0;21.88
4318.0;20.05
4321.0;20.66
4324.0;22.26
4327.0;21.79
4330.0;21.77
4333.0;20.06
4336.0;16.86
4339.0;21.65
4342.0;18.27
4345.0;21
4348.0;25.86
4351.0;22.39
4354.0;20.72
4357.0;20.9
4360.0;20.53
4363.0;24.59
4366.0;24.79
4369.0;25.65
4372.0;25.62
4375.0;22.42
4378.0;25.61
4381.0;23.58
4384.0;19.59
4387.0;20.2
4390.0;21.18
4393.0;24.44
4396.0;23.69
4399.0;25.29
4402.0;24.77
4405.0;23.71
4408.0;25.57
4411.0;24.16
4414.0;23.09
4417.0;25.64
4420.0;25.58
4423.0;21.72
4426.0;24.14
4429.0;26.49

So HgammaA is 1.3 angstrom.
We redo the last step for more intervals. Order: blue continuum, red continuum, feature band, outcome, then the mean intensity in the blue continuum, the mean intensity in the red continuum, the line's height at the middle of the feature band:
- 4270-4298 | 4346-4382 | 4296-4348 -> 6.07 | 21.9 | 23.5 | 22.7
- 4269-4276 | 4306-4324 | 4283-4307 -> -0.41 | 19.5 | 20.6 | 20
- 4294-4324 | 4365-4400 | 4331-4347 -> 1.08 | 19.7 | 23.5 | 21.3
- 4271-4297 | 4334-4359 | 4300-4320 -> 2.07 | 22.2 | 20.9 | 21.7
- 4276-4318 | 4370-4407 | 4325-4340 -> 0.99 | 20.9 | 23.4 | 21.9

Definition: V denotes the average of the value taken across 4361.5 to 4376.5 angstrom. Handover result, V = 24.6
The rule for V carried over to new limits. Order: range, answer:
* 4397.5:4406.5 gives 24.6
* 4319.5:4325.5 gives 21.5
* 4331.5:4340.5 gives 19.5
